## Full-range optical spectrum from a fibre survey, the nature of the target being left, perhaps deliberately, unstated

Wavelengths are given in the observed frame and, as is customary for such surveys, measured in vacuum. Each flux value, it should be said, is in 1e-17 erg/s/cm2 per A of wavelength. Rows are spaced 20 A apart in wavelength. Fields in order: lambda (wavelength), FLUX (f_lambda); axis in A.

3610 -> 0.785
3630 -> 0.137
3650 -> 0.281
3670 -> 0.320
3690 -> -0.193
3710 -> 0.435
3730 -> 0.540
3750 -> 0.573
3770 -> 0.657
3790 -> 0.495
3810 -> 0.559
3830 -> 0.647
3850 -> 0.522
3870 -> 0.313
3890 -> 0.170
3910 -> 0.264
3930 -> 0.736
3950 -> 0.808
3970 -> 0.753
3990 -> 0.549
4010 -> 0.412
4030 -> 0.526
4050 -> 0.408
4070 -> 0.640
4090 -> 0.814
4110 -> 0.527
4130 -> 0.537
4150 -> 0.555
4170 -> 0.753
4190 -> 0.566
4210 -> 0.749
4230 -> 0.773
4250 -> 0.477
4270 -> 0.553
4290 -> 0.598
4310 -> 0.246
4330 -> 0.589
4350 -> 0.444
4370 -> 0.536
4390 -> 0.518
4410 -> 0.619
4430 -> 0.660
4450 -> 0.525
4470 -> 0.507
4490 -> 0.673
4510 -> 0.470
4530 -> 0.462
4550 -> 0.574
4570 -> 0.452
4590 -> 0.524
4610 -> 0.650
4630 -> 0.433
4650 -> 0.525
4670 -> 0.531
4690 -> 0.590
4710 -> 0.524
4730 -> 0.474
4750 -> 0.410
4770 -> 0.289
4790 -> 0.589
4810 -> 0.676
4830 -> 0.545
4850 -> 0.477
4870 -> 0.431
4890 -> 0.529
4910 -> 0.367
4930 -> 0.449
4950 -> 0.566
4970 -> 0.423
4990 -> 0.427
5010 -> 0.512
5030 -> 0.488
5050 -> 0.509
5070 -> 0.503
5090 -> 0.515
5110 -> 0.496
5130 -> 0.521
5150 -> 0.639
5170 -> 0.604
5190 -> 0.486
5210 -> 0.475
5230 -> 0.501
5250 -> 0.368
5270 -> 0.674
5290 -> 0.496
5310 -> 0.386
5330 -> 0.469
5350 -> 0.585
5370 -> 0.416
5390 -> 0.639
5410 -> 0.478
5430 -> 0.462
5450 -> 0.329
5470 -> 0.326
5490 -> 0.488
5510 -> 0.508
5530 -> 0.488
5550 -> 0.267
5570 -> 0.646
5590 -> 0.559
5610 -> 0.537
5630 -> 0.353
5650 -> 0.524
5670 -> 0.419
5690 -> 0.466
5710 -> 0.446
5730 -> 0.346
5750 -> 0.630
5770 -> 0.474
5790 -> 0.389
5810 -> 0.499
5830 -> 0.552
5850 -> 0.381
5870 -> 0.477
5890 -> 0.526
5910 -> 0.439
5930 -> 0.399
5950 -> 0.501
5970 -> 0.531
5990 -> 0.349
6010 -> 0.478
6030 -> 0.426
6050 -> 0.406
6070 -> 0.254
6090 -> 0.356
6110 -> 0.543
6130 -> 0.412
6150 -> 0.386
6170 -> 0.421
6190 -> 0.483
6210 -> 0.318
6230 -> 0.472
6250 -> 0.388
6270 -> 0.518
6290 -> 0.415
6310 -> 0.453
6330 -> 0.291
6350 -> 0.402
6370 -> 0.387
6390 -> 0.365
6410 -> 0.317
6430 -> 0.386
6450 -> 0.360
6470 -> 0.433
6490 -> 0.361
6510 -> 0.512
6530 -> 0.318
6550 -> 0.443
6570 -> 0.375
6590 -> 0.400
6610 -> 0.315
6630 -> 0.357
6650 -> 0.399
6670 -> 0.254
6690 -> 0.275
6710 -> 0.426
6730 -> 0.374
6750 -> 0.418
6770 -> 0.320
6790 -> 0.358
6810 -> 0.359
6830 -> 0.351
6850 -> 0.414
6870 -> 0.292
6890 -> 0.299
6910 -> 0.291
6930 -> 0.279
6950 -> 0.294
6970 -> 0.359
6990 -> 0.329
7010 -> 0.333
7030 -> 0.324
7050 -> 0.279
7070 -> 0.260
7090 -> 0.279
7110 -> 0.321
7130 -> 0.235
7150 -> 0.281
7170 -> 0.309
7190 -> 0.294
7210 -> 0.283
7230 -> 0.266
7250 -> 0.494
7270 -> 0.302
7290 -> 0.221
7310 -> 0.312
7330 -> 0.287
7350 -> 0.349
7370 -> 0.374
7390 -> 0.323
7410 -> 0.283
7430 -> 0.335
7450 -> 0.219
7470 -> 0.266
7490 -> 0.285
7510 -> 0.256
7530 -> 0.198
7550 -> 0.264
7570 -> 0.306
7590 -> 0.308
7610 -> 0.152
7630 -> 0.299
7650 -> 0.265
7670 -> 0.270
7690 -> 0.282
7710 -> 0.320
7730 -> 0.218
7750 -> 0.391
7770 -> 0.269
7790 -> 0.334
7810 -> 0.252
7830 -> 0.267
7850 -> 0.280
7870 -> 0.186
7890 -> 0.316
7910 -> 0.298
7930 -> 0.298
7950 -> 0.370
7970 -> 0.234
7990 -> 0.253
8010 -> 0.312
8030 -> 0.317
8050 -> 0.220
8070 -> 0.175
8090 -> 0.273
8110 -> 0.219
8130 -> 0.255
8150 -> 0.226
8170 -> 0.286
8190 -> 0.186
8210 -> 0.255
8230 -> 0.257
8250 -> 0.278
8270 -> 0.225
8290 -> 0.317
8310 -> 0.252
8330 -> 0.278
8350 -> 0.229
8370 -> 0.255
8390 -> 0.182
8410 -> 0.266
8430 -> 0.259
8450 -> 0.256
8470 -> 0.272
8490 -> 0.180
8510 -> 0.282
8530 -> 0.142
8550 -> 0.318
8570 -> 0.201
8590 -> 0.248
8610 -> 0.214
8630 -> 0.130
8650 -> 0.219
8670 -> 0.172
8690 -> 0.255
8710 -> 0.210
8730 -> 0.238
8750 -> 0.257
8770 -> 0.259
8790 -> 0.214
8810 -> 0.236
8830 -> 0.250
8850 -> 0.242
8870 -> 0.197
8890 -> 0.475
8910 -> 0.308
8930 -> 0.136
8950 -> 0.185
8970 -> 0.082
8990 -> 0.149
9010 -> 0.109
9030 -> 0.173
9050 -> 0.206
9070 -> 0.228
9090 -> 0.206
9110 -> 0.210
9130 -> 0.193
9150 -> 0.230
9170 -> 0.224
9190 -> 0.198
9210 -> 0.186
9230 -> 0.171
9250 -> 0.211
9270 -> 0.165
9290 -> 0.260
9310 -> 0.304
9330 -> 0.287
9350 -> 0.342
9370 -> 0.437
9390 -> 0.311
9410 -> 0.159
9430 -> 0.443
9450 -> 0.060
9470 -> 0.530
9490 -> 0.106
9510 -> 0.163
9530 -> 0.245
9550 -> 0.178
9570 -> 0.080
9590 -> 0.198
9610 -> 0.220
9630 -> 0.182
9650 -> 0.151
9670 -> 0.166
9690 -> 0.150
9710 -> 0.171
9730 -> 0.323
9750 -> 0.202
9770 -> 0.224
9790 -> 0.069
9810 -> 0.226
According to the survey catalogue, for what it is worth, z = 0.947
